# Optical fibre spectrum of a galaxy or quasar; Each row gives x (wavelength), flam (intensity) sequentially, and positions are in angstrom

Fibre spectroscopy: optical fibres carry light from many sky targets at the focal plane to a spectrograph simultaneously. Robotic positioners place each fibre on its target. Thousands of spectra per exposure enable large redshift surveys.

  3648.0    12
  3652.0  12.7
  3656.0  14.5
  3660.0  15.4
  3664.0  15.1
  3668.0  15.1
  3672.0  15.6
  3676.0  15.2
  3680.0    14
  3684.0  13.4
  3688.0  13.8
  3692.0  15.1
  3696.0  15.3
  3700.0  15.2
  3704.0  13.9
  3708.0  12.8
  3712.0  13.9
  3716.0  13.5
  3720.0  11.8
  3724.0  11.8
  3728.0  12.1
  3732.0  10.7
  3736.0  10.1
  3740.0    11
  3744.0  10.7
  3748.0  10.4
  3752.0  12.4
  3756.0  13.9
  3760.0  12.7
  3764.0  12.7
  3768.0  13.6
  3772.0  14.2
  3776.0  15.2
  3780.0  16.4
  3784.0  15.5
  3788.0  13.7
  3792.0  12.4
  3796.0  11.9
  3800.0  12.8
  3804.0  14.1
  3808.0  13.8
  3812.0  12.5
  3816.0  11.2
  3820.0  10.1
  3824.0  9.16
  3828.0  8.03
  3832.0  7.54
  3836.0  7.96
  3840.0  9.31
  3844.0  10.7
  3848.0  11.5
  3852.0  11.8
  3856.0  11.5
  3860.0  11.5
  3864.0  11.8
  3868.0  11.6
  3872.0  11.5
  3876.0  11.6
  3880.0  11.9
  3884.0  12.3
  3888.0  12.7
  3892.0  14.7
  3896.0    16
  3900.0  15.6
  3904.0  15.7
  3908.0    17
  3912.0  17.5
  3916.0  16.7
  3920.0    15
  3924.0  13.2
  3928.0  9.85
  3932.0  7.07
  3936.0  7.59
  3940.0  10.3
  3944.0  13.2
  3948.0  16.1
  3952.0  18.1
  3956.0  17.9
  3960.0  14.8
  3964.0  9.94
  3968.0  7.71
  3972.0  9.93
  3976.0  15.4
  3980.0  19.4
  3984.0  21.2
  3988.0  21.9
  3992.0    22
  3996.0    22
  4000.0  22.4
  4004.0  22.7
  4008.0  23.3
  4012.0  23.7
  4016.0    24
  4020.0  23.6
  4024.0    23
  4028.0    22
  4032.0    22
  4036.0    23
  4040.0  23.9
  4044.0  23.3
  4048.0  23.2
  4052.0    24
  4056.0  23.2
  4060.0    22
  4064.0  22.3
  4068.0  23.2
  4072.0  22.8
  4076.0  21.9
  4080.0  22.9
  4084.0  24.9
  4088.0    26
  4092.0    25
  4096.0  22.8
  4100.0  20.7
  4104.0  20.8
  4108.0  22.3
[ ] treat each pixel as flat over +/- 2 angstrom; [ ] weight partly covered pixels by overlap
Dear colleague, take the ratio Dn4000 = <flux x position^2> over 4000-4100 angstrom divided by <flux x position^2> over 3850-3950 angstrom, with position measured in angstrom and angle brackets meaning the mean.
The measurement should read 1.93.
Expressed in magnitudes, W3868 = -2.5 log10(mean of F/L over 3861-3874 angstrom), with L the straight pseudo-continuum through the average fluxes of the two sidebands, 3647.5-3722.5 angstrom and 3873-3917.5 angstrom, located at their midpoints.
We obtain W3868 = 0.24 mag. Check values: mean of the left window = 14.1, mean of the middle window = 11.6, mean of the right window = 14.6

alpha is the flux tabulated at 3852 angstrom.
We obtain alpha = 11.8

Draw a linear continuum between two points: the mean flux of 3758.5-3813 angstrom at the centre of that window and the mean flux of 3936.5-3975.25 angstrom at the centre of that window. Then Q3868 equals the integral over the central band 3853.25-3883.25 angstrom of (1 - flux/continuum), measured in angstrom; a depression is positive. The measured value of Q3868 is 3.8 angstrom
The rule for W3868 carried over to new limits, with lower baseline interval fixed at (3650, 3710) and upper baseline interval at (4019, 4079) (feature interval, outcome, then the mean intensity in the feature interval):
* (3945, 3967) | 0.36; 14.9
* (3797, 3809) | 0.28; 13.4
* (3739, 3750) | 0.44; 10.7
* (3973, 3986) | 0.18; 18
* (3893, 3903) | 0.23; 15.7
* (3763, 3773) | 0.22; 13.5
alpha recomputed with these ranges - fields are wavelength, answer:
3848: 11.5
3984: 21.2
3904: 15.7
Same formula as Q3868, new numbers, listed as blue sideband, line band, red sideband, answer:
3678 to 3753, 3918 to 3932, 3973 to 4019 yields 5.3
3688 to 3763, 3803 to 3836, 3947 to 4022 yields 9.6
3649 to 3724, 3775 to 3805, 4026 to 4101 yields 4.8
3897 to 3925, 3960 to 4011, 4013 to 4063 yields 5.5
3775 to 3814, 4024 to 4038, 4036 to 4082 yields -0.3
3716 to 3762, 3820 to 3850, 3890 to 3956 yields 8.6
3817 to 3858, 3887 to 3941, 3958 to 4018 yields 2.1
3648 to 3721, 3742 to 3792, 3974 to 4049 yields 8.8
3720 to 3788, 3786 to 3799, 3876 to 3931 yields 0.4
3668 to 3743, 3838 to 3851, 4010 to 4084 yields 5.0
